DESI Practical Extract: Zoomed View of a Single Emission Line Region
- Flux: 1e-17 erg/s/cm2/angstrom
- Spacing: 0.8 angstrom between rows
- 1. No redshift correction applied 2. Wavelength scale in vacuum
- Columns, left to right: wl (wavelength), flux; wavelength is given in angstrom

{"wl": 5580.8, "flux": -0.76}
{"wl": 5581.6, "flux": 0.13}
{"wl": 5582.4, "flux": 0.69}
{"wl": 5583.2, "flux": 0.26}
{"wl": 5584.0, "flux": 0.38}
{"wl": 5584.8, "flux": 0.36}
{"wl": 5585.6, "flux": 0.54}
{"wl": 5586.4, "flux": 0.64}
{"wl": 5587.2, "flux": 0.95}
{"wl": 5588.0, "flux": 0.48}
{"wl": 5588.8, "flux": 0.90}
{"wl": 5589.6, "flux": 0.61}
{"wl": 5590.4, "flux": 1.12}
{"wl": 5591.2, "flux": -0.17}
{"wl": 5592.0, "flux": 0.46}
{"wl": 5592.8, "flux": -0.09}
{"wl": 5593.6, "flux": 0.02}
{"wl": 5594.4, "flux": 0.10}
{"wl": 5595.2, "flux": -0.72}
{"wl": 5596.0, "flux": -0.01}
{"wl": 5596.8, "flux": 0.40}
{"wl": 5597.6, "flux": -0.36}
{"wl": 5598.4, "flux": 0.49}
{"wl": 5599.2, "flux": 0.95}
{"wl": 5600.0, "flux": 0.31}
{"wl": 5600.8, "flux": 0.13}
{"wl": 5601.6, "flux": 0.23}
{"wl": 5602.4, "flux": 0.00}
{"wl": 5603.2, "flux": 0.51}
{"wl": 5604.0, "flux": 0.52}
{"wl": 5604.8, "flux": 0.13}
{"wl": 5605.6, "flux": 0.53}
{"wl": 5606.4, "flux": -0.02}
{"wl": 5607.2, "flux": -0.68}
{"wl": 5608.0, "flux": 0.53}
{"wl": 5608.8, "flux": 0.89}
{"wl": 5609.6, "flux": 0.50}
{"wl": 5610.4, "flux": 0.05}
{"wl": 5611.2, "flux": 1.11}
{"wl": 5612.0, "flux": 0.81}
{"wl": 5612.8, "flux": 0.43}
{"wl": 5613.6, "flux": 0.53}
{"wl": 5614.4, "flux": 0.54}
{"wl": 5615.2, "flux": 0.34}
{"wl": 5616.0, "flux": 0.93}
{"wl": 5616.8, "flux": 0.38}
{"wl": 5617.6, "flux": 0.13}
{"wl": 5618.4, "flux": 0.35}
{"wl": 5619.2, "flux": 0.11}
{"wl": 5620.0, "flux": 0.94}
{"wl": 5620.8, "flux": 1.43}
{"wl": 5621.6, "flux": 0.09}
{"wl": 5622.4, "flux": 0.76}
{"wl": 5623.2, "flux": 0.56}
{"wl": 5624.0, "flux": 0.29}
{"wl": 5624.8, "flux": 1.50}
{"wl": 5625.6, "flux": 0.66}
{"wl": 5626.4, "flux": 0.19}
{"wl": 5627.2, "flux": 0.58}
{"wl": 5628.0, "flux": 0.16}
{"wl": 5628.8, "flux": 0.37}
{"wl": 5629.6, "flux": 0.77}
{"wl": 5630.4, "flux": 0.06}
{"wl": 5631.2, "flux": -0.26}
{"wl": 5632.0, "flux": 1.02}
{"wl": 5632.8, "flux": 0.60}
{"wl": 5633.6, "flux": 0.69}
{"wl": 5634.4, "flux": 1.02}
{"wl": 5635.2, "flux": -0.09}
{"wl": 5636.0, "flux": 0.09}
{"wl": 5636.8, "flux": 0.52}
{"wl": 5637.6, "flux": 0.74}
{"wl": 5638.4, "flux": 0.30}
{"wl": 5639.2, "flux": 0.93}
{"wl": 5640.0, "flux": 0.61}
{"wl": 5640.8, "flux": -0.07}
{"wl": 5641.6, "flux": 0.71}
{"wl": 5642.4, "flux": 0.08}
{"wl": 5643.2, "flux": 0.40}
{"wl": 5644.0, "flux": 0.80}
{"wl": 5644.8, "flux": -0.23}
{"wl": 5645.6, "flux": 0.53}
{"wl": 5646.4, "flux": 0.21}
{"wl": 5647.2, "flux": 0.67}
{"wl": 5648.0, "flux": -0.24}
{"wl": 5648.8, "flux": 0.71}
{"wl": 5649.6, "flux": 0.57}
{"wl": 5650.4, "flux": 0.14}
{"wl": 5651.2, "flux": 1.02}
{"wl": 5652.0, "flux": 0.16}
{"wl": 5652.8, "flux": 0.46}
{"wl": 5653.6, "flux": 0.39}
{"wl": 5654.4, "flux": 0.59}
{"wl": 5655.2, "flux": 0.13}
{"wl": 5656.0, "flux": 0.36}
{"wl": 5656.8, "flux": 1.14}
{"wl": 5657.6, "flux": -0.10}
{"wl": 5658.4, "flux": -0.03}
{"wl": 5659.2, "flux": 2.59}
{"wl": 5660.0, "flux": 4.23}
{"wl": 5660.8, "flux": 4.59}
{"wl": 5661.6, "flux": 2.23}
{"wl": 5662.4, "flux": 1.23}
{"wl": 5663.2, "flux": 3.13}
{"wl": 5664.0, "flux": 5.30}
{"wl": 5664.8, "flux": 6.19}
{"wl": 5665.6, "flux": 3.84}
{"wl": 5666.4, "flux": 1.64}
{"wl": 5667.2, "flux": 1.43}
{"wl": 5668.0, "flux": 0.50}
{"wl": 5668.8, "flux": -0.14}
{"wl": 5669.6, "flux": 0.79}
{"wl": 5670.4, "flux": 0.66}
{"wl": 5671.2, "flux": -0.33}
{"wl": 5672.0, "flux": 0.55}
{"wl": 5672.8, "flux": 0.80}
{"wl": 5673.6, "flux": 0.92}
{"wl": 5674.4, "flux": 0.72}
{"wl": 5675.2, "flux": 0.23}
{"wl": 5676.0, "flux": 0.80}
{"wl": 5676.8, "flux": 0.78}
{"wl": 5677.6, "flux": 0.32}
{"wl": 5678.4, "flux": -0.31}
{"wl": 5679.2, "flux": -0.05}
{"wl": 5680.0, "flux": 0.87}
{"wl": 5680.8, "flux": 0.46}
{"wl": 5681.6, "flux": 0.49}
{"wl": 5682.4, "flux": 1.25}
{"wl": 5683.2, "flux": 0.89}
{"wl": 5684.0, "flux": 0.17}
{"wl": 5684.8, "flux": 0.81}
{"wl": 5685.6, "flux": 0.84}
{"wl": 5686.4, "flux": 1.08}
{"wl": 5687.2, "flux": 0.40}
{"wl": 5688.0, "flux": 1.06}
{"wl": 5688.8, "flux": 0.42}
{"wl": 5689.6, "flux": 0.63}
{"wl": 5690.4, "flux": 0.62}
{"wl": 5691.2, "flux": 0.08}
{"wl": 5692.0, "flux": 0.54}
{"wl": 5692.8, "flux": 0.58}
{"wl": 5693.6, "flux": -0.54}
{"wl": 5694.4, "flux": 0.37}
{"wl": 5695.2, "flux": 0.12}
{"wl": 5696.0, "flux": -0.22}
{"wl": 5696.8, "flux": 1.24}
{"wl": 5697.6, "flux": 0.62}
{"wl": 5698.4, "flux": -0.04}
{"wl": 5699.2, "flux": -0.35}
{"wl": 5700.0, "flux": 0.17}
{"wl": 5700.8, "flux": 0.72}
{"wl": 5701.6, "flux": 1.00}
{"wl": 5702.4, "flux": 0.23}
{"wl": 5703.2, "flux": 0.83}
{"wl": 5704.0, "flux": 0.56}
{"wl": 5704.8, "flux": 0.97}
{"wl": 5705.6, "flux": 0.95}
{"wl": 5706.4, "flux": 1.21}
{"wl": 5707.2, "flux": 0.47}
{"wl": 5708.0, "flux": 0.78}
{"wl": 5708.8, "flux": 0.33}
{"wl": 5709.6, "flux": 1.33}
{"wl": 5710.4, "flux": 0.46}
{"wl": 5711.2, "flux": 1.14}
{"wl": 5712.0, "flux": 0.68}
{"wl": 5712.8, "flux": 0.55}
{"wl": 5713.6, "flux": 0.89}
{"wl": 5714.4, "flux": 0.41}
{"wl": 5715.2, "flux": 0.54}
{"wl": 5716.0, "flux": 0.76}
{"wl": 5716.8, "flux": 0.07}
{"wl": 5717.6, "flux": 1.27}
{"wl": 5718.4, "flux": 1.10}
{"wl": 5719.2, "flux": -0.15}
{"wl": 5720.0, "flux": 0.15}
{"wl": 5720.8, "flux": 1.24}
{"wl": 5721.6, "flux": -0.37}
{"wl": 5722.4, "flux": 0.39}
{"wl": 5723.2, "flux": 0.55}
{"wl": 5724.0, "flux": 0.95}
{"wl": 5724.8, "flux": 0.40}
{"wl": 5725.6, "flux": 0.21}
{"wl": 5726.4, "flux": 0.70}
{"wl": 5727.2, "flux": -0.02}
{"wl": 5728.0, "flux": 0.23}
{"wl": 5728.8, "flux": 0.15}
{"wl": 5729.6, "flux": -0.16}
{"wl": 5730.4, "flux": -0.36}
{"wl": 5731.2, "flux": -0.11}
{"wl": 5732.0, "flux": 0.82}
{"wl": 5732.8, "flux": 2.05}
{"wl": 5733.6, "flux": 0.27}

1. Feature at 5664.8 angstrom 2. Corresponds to [O II] 3727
